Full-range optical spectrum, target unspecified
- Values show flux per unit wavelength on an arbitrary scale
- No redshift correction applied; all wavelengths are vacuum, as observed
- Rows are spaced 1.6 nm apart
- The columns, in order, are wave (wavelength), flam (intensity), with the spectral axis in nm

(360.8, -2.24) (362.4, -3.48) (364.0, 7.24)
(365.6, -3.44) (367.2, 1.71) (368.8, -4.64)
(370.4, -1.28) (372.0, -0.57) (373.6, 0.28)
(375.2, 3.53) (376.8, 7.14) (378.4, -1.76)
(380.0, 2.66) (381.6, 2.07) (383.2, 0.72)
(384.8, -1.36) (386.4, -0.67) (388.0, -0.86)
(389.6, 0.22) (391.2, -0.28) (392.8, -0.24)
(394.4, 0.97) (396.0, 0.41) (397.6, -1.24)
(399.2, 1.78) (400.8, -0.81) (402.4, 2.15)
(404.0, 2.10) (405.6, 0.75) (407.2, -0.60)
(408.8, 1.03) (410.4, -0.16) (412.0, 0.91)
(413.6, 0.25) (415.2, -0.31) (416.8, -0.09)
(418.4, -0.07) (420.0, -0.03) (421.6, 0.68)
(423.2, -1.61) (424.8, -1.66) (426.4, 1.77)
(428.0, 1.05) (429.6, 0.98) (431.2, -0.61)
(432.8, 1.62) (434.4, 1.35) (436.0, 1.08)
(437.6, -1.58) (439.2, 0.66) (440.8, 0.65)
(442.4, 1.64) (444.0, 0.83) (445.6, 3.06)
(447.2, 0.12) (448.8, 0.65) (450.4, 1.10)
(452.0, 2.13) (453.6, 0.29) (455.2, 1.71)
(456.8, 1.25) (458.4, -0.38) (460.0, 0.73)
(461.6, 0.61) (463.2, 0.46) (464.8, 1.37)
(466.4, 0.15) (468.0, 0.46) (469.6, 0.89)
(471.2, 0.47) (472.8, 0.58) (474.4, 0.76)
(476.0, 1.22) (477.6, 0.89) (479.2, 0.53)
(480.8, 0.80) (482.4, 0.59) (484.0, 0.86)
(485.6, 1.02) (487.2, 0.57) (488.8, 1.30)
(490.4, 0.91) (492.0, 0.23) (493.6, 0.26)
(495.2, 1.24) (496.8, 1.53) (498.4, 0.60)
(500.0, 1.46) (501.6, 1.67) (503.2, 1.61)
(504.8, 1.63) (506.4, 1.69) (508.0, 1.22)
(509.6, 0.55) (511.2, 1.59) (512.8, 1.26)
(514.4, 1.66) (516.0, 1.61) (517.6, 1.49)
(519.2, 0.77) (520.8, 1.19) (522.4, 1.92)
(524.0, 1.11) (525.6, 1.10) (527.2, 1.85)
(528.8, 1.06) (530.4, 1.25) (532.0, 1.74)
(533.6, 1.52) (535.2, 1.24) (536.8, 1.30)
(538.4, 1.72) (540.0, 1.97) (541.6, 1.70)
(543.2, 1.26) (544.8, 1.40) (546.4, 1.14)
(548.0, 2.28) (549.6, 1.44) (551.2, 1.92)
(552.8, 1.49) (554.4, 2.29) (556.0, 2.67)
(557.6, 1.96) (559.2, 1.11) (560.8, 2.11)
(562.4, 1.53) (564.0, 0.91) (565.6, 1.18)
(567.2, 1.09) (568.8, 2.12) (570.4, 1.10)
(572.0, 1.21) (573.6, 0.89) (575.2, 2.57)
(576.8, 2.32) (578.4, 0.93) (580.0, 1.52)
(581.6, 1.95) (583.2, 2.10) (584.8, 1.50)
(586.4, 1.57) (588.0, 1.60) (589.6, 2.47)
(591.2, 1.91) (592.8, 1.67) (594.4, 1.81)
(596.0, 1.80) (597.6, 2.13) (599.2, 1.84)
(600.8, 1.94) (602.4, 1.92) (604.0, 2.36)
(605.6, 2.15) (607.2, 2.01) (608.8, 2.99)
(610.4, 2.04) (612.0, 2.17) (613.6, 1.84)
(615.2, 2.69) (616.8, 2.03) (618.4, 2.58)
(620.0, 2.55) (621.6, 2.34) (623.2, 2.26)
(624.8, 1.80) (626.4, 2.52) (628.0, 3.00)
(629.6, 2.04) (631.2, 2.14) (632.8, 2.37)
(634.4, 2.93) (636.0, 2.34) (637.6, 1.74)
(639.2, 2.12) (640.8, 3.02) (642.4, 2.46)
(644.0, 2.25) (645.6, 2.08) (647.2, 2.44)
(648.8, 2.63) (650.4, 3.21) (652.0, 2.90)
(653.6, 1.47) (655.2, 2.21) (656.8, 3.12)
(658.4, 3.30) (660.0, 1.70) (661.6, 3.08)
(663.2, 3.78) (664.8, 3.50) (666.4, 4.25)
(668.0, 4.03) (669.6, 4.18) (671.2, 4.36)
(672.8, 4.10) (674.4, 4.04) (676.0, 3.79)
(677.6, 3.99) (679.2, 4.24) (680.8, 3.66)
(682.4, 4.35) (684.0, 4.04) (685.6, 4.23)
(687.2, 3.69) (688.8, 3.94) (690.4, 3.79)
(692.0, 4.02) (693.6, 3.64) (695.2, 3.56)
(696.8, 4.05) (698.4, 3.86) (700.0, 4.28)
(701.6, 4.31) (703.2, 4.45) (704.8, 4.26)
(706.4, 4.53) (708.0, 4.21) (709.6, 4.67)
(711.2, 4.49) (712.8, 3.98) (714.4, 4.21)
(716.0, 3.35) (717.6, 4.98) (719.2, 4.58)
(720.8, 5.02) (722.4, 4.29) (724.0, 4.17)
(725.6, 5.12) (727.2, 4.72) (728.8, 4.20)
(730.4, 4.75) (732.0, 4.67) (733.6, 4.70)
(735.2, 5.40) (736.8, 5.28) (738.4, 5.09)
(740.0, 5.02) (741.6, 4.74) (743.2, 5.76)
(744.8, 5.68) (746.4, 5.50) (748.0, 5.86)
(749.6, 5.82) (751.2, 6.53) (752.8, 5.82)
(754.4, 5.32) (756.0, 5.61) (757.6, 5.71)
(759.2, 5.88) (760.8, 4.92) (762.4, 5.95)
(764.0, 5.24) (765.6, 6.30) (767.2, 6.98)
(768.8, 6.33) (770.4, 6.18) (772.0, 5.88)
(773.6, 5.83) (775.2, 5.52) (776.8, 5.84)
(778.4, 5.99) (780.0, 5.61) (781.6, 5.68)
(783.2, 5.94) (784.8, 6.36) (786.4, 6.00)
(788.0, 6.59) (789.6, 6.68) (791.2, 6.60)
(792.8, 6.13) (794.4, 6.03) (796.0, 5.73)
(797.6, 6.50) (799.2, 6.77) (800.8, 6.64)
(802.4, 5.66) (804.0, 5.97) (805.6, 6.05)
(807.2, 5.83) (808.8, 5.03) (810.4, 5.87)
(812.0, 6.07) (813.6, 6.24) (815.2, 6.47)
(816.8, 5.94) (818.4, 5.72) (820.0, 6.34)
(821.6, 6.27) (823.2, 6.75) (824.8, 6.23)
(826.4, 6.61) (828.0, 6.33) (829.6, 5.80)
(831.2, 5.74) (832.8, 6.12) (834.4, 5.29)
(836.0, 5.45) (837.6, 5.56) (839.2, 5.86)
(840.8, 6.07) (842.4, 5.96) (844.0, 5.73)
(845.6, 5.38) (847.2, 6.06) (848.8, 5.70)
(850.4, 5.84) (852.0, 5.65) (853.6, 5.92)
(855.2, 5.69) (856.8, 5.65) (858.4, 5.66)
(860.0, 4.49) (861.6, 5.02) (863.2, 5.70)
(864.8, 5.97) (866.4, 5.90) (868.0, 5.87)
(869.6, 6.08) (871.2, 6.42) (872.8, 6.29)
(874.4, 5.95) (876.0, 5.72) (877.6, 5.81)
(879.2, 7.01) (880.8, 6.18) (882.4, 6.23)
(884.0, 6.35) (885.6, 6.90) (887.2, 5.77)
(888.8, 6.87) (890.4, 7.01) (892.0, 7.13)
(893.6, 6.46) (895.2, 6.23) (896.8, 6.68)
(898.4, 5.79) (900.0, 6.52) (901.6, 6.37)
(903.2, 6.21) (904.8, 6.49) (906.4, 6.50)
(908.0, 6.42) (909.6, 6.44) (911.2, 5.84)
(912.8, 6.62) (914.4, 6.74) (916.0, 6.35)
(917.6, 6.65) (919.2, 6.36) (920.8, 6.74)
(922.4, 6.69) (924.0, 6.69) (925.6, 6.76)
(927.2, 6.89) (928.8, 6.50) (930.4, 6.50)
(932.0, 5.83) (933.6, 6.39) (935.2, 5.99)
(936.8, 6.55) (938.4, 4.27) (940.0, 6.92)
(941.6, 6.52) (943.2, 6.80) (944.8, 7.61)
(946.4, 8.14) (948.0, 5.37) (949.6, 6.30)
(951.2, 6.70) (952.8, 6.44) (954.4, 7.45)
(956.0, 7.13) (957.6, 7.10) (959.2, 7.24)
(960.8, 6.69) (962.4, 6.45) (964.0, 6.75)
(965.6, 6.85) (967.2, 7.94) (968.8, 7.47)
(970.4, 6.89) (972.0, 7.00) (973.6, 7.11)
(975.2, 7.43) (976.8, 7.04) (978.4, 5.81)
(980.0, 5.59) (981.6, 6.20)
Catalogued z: 0.66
